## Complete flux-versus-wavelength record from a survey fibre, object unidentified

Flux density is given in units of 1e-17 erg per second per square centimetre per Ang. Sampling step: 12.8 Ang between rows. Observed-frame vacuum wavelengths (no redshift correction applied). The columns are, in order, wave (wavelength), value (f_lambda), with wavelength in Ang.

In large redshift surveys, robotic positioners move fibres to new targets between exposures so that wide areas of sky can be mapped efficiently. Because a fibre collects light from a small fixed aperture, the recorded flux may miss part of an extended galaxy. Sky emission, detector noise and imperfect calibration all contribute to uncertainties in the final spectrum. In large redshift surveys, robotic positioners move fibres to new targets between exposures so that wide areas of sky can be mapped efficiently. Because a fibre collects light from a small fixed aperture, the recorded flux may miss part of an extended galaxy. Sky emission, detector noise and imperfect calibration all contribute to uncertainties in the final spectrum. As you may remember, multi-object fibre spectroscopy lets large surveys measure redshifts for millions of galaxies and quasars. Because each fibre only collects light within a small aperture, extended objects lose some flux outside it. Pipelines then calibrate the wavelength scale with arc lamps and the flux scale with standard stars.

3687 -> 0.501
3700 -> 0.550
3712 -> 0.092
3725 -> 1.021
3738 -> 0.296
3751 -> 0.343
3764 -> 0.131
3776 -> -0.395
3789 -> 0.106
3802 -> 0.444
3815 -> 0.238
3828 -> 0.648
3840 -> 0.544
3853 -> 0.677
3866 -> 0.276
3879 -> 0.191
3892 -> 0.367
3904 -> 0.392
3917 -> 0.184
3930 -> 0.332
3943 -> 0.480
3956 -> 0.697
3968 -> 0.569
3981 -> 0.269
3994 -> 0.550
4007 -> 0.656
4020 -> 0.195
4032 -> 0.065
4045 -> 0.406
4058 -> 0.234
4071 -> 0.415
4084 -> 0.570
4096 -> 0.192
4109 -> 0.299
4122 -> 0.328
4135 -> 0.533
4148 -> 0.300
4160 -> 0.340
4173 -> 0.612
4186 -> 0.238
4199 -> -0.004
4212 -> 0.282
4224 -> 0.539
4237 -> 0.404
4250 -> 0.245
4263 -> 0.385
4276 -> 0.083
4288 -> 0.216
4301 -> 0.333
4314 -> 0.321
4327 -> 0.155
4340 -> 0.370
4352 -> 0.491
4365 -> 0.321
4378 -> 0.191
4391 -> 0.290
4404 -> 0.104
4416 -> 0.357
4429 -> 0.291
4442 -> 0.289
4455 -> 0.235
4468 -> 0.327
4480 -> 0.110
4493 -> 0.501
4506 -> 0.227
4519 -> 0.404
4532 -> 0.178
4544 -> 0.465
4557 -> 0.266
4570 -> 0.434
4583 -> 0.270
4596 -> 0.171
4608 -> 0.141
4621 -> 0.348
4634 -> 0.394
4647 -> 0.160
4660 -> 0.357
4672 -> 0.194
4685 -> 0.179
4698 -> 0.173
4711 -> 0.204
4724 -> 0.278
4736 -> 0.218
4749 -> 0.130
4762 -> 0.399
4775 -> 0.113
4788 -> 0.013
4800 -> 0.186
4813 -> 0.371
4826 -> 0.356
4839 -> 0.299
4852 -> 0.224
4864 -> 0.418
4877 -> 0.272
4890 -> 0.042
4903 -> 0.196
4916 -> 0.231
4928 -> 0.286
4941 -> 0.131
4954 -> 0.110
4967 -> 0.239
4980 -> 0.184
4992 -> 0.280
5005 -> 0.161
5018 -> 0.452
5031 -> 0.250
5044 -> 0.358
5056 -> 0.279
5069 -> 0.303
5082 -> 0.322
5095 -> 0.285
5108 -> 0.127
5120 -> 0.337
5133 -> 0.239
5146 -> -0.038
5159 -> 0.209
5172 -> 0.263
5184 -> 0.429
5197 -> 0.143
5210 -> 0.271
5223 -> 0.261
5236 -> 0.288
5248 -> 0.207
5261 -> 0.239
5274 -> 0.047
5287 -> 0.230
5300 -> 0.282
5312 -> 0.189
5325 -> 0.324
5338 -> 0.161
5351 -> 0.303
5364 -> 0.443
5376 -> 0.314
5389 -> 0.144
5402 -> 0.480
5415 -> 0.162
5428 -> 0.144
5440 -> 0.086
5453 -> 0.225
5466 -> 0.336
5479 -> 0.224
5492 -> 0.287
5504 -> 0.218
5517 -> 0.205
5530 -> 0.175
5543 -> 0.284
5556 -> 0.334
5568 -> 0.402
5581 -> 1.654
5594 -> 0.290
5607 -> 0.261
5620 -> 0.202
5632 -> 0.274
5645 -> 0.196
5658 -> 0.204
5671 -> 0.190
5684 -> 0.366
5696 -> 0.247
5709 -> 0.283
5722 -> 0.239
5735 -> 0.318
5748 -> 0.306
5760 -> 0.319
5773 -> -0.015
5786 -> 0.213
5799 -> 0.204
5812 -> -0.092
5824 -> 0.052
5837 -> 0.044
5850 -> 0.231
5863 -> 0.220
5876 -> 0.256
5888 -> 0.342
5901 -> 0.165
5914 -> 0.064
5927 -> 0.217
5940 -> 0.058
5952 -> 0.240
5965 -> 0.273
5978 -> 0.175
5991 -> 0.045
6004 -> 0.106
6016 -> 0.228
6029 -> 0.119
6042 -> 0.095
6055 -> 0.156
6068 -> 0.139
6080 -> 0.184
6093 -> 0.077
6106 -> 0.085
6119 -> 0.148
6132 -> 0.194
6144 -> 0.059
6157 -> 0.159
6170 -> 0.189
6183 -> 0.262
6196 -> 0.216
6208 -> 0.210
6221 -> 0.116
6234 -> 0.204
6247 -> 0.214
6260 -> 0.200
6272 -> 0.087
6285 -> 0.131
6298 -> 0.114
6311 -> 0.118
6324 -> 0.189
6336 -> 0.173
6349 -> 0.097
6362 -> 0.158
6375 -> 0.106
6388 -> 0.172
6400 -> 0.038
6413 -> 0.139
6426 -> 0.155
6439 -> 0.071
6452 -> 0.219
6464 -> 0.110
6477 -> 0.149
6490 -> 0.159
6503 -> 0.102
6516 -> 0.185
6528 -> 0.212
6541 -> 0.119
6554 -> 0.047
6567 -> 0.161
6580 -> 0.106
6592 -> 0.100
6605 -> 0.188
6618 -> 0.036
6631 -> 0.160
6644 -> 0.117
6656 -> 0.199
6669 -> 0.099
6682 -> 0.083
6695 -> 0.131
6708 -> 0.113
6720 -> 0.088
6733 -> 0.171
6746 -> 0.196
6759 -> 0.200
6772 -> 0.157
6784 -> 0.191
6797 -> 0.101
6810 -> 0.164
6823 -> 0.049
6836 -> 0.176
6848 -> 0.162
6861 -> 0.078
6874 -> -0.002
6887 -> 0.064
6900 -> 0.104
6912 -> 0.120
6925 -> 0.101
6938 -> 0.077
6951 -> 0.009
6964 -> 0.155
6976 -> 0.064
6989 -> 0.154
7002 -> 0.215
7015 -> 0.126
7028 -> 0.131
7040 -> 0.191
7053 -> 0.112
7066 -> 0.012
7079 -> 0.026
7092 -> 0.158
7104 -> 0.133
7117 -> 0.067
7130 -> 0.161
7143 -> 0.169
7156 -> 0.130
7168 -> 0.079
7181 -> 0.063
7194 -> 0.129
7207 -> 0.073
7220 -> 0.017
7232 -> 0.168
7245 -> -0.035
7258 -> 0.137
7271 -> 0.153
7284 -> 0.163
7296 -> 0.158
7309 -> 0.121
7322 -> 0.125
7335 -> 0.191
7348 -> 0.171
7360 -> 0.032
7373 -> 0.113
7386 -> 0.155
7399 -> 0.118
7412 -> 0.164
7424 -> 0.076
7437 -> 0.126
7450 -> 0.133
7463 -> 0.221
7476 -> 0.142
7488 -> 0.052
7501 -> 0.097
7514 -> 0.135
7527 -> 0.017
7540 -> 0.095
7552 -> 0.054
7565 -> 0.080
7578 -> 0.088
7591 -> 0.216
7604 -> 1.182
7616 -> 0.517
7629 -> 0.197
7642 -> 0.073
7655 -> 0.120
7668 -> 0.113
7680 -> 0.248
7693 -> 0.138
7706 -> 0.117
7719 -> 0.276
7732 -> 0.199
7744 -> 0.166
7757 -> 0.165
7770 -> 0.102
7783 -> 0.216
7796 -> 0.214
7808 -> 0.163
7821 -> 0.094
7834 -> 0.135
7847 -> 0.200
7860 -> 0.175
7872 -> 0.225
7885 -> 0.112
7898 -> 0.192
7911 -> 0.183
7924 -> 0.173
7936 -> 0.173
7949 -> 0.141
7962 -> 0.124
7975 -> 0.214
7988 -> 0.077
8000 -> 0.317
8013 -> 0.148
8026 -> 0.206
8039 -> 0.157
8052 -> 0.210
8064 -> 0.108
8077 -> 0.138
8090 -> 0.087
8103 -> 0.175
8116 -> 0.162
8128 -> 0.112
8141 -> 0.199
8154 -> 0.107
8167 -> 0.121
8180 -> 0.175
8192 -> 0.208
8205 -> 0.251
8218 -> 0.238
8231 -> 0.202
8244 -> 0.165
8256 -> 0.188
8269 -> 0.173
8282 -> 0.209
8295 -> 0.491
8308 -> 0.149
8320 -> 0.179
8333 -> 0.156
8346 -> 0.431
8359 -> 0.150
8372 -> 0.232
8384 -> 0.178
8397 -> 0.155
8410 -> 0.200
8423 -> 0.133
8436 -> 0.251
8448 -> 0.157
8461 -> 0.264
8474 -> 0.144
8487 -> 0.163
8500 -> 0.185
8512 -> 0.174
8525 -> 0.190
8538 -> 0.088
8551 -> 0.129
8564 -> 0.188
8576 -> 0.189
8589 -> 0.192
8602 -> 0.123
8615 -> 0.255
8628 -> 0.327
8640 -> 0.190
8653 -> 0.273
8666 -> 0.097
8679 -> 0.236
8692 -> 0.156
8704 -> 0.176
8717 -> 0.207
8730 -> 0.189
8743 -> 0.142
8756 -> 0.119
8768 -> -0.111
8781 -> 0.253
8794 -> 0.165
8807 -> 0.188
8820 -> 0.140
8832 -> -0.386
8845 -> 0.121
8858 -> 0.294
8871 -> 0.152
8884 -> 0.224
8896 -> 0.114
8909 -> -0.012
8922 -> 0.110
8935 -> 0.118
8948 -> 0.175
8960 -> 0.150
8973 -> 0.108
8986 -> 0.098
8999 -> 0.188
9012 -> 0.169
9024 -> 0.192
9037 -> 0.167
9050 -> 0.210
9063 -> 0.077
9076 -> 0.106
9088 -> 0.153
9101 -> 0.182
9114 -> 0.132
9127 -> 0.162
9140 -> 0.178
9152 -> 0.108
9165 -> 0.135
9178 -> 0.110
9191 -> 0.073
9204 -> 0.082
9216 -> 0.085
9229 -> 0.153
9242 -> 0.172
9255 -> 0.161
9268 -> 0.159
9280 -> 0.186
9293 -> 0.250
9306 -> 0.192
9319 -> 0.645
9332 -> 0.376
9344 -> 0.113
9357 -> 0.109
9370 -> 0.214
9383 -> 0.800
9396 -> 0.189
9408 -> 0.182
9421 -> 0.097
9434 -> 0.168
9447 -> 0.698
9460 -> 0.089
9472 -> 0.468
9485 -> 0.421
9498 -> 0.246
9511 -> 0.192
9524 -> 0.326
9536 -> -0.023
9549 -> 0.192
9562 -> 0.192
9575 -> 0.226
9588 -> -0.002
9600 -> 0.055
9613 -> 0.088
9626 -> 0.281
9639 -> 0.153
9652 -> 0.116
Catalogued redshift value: 1.04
